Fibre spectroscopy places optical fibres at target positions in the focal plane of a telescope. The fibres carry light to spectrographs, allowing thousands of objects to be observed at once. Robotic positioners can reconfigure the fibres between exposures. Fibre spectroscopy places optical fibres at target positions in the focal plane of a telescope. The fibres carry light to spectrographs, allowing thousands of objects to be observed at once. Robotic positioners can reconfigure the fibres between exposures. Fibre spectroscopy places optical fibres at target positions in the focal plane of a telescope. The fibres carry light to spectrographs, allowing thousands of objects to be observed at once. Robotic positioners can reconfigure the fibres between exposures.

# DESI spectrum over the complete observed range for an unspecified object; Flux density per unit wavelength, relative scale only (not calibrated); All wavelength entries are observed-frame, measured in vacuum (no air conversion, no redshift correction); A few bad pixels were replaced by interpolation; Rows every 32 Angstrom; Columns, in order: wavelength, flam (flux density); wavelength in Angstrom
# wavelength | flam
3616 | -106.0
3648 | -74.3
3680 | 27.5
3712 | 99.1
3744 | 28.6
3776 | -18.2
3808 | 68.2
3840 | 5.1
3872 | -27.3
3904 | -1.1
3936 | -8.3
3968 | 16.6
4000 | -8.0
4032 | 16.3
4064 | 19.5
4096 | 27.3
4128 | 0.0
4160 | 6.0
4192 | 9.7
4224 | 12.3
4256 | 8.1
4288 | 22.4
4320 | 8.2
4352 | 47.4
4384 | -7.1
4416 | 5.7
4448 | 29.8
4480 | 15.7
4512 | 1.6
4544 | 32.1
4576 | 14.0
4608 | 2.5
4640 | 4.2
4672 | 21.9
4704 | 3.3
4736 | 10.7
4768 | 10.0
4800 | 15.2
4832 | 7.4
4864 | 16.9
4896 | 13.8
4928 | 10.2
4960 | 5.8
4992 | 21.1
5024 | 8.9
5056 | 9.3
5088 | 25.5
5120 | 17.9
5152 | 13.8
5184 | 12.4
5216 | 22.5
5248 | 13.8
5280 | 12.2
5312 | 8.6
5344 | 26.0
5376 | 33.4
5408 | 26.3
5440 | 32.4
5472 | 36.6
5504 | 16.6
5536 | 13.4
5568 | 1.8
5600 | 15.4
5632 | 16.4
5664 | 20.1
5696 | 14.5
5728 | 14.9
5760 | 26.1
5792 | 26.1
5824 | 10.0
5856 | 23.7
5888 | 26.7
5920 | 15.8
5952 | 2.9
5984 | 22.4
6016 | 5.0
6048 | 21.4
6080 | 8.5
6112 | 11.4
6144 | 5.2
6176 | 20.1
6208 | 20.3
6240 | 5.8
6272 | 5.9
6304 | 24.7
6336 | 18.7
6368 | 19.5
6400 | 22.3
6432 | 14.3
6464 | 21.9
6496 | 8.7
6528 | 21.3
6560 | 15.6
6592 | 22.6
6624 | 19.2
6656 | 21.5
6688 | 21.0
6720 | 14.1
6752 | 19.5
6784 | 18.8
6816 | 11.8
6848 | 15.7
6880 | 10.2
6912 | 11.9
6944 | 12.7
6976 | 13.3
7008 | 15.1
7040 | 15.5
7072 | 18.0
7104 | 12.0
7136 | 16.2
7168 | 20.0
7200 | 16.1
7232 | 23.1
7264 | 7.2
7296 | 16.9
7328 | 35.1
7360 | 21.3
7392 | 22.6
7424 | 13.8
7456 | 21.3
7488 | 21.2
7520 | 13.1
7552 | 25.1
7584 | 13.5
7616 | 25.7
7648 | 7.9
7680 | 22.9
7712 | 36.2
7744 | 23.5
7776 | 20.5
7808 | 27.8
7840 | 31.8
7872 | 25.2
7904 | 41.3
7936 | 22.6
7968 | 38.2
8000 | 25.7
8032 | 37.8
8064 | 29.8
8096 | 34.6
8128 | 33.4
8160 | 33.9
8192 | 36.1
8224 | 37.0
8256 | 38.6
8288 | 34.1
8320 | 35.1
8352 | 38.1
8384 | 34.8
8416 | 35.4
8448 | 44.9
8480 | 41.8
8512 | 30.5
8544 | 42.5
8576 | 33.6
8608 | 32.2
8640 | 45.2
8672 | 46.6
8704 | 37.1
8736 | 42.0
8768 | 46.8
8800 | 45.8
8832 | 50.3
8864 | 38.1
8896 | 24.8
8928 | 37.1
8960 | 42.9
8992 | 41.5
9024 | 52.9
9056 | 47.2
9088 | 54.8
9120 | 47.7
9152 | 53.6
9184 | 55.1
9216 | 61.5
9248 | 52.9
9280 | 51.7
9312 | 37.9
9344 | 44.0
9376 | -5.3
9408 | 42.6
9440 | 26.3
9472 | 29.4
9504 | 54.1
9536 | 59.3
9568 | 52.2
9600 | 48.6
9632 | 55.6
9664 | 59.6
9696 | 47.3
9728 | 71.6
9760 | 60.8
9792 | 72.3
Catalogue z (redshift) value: 1.00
